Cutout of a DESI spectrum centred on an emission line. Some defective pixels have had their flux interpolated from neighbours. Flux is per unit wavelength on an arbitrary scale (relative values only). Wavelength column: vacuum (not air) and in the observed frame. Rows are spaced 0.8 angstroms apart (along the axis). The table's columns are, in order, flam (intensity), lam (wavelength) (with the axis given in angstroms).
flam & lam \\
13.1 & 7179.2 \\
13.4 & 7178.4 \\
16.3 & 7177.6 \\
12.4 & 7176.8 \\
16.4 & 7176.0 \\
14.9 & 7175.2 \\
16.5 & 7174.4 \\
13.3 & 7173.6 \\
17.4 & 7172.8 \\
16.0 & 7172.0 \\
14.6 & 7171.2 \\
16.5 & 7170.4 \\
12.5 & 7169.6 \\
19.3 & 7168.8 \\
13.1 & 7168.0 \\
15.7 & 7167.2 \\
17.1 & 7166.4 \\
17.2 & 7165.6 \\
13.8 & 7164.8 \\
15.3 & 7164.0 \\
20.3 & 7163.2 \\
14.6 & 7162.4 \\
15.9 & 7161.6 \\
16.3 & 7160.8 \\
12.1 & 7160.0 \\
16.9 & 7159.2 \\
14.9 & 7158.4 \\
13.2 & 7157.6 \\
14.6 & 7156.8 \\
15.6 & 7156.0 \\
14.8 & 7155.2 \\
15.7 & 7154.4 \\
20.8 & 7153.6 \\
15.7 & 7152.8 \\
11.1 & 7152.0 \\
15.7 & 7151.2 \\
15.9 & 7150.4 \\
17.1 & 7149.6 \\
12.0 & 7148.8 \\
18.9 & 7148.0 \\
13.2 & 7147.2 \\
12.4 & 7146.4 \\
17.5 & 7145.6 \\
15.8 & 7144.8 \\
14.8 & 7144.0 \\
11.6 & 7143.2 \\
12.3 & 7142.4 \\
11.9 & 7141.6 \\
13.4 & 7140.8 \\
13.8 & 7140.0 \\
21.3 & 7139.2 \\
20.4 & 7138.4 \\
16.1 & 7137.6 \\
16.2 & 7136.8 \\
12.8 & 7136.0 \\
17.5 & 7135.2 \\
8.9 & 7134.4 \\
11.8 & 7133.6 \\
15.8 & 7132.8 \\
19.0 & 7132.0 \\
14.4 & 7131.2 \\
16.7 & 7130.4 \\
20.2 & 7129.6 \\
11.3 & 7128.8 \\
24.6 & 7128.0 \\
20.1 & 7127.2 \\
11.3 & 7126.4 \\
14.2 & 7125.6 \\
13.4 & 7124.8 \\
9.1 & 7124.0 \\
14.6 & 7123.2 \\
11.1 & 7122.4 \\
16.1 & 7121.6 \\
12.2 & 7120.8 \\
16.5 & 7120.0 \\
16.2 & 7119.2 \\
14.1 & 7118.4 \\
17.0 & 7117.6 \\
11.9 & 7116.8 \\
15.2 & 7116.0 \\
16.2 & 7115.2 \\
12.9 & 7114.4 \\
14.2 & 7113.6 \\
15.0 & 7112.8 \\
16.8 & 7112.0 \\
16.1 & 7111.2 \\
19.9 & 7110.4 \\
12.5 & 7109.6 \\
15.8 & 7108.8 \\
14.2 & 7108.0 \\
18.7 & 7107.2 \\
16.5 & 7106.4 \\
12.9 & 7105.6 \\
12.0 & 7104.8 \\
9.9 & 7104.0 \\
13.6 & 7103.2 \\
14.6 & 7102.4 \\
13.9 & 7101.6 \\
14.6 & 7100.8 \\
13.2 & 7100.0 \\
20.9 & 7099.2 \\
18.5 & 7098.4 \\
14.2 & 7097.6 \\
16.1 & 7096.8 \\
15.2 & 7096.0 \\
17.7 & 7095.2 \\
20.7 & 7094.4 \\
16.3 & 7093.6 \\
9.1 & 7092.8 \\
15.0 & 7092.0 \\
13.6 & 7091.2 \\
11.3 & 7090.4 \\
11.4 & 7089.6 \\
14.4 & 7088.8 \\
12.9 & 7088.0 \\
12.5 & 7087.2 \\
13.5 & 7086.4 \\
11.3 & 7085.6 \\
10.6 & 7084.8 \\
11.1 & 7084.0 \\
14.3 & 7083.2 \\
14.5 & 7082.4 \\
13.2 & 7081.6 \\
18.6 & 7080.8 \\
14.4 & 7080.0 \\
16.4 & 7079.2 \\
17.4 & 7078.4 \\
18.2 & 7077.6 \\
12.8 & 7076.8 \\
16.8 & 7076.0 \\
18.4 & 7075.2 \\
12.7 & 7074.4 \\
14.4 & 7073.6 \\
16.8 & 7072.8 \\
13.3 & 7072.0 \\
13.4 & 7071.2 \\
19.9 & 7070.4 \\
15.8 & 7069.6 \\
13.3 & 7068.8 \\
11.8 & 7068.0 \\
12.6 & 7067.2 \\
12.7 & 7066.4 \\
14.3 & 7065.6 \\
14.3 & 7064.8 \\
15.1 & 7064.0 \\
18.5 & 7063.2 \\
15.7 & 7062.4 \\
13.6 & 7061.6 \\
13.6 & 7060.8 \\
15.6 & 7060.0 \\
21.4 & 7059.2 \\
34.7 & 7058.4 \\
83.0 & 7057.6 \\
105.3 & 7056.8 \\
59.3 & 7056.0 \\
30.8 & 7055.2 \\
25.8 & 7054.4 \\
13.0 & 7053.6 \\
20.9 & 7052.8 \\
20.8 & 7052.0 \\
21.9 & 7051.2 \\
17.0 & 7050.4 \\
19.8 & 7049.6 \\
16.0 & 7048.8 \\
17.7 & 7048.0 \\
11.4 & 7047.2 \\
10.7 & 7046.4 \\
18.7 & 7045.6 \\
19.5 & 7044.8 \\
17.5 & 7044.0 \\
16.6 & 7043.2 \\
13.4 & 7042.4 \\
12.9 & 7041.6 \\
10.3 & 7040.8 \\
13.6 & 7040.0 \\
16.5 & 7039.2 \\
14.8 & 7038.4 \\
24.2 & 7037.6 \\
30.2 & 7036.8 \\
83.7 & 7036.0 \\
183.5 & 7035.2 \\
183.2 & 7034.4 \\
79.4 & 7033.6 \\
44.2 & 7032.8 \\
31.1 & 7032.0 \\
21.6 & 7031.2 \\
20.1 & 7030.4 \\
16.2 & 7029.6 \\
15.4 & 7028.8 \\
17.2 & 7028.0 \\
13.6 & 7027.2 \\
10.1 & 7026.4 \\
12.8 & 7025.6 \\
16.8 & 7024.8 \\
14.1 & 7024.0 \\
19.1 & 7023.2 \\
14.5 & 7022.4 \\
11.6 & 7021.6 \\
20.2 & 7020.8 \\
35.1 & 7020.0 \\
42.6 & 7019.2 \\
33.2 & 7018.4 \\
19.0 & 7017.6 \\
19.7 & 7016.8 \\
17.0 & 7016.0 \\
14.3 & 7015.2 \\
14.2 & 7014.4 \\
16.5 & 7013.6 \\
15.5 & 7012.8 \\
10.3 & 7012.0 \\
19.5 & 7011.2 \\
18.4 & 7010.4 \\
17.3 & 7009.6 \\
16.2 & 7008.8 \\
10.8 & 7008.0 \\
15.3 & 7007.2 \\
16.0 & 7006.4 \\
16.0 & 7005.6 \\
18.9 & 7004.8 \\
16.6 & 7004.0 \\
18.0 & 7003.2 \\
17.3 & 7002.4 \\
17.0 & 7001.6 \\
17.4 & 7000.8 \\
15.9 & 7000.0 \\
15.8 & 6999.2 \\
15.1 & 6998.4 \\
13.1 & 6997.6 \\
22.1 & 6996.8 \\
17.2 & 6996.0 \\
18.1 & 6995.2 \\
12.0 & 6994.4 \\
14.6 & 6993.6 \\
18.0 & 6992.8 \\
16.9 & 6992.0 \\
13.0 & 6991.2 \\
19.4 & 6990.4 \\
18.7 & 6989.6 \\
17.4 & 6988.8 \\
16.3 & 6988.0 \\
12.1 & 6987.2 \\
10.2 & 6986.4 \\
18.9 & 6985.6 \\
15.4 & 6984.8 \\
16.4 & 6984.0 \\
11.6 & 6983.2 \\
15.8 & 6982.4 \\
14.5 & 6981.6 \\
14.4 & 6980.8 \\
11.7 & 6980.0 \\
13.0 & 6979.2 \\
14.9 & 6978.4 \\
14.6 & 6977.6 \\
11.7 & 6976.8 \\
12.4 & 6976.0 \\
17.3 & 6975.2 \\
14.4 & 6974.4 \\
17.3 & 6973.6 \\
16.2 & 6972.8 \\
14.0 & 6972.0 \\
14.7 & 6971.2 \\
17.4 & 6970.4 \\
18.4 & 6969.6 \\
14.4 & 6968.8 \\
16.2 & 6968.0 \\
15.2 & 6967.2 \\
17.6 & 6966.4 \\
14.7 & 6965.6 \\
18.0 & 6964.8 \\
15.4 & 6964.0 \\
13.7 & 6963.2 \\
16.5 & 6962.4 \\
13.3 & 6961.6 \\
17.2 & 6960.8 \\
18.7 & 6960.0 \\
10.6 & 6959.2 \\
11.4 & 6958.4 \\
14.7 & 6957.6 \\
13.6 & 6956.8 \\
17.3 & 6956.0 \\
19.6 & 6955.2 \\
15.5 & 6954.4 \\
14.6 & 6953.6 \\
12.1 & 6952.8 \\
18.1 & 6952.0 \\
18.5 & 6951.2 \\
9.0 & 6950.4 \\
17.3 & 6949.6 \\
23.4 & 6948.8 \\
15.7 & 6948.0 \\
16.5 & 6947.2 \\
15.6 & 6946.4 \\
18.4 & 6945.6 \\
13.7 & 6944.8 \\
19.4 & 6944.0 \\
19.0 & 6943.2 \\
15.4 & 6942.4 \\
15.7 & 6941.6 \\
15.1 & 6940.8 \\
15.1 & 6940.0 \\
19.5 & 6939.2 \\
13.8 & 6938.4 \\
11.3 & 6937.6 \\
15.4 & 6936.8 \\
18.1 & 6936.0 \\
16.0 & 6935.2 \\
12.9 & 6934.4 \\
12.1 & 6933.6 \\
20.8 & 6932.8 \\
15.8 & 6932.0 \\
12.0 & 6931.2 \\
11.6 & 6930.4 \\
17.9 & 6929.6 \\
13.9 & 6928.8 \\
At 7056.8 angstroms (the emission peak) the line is [N II] 6583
